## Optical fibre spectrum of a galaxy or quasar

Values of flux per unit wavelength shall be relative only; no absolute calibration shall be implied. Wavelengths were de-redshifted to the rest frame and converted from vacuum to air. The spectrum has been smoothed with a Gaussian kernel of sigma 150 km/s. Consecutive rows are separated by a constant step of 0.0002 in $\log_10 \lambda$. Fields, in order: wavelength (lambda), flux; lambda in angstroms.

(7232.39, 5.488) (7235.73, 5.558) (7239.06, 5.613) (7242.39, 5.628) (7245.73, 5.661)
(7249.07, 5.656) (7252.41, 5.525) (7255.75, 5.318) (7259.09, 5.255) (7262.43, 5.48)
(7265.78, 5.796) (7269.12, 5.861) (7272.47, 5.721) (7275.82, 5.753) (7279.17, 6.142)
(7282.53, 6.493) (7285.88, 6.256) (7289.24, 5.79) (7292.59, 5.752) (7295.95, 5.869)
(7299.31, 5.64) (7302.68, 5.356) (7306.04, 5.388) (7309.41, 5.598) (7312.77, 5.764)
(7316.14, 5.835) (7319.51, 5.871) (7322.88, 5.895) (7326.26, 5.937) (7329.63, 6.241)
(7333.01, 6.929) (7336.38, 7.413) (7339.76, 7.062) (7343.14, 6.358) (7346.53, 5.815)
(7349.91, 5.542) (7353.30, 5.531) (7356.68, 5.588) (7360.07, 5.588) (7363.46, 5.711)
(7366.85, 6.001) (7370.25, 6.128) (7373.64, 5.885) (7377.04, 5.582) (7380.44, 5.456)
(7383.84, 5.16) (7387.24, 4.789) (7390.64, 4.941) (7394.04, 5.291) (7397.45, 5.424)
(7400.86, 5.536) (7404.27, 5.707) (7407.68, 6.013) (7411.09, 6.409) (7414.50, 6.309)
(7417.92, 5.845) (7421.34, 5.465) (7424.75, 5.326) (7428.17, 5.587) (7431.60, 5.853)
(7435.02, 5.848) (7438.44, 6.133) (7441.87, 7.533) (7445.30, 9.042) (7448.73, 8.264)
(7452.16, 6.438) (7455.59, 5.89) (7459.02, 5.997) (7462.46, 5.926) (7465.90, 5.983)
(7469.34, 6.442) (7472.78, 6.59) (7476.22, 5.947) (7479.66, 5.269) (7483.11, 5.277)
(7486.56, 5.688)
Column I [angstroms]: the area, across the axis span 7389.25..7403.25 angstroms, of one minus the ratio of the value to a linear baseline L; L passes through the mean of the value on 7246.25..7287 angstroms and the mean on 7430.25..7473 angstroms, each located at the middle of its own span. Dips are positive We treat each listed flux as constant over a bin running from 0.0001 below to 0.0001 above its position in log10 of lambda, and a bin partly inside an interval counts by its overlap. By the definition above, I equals 2.28 angstroms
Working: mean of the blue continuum 5.76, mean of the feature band 5.32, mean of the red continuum 6.62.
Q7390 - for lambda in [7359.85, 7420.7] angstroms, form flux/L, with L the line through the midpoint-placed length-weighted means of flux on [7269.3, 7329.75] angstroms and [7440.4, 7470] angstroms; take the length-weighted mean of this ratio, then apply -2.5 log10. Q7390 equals 0.14 mag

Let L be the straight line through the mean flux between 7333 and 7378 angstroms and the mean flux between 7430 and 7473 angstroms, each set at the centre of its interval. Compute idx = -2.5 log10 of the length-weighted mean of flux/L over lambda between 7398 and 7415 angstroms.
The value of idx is 0.07 mag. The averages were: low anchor 6.06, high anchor 6.61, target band 5.93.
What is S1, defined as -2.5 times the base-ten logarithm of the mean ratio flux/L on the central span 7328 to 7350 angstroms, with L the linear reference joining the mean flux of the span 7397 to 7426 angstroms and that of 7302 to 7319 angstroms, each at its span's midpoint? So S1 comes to -0.16 mag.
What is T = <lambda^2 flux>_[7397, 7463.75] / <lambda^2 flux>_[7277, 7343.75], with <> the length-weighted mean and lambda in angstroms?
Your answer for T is 1.1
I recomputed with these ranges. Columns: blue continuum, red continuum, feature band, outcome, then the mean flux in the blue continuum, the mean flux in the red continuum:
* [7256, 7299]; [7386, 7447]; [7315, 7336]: -1.20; 5.82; 5.96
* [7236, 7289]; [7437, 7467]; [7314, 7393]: 4.74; 5.74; 6.82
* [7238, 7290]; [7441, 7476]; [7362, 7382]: 1.61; 5.75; 6.76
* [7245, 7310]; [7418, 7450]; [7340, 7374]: 1.39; 5.72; 6.5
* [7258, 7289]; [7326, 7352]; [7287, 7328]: 2.83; 5.87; 6.42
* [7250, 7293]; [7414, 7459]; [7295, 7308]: 0.77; 5.78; 6.41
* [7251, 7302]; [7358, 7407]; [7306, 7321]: -0.10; 5.77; 5.52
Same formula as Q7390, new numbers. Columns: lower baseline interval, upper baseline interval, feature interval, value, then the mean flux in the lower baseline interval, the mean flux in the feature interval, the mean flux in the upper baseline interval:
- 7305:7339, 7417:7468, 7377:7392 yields 0.209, 6.13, 5.15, 6.35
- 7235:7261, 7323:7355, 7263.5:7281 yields -0.021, 5.53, 5.85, 6.29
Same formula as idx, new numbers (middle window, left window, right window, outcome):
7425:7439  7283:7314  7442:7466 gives 0.166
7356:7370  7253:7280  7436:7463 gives 0.098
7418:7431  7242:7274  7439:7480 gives 0.166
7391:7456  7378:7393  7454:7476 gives -0.105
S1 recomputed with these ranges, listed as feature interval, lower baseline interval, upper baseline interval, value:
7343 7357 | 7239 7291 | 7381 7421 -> -0.01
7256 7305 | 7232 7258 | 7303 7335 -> -0.01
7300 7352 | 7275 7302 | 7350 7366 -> -0.05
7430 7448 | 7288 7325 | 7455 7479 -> -0.16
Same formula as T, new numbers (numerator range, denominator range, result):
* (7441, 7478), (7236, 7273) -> 1.27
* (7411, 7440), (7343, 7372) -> 1.03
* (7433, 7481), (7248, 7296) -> 1.19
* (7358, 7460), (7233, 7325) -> 1.08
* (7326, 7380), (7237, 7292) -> 1.08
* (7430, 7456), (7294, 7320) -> 1.27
